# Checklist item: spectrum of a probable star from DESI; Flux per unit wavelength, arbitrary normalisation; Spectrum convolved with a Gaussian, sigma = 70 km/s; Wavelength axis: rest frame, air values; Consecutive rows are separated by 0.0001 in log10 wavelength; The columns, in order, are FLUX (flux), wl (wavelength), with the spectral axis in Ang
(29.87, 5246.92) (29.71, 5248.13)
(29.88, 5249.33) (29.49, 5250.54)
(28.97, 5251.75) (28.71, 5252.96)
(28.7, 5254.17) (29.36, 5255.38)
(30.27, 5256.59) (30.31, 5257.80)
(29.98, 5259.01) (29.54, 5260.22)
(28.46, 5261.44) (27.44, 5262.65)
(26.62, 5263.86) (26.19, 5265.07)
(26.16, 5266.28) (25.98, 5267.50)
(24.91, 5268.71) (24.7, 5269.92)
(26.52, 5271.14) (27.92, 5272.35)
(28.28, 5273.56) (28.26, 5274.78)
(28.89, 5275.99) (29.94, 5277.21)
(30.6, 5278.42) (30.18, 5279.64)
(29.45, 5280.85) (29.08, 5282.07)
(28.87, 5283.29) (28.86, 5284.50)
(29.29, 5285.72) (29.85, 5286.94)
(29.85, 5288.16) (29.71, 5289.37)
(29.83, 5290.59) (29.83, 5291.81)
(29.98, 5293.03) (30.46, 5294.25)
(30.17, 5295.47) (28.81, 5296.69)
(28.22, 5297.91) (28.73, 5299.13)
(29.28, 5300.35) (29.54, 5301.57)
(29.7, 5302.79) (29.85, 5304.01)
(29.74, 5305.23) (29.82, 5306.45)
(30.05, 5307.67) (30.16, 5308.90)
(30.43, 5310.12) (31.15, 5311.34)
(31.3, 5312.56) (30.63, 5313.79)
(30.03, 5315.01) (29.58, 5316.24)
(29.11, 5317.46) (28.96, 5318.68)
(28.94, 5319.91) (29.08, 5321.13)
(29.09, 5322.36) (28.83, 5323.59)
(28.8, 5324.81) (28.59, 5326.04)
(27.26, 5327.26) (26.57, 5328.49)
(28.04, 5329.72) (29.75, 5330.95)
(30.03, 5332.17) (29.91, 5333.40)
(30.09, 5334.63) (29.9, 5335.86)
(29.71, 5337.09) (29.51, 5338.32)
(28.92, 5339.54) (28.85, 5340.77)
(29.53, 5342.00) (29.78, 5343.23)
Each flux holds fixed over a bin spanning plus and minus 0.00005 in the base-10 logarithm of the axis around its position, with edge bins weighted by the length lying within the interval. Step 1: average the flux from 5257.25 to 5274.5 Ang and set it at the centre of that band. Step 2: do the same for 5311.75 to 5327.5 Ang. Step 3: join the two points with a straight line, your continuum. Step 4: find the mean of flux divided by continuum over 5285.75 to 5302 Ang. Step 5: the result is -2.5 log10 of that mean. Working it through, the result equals -0.04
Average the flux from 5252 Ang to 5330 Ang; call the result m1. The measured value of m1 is 29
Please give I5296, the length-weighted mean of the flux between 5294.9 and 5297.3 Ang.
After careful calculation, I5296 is 29.5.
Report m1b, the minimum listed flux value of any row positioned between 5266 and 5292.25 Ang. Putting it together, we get 24.7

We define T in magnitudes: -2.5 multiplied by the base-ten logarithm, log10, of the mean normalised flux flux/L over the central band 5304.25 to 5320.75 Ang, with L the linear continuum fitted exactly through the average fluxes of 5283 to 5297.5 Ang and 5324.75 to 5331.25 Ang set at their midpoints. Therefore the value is -0.05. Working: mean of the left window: 29.6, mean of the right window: 28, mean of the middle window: 30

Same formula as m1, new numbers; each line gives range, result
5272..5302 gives 29.4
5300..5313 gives 30.1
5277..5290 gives 29.6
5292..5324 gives 29.7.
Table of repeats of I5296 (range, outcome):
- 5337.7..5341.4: 29.2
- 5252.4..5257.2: 29.3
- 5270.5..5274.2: 27.5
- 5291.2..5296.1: 30.1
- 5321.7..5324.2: 28.9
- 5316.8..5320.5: 29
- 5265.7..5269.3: 25.7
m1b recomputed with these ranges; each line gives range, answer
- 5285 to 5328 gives 27.26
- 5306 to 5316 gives 29.82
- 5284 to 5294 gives 28.86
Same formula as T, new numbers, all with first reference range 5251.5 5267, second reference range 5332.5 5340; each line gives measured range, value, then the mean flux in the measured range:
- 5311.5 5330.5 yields 0.016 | 29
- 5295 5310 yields -0.013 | 29.5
